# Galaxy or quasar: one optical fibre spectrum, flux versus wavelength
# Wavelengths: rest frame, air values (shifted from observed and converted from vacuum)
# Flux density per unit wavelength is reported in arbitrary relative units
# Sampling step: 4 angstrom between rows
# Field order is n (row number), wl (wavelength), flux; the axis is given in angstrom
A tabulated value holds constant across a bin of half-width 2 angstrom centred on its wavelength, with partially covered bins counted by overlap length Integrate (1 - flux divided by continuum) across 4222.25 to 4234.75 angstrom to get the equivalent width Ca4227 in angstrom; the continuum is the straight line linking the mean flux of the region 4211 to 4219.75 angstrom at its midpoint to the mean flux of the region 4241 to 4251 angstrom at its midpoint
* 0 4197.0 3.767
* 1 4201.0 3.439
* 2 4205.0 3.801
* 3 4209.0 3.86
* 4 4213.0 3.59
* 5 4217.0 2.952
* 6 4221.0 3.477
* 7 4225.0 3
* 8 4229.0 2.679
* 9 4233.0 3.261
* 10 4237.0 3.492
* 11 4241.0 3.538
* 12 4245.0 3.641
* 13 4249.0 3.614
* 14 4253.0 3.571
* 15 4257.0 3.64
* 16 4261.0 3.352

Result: 1.5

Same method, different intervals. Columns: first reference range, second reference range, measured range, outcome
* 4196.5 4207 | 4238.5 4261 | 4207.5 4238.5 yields 2.9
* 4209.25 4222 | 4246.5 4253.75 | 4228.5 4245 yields 0.9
